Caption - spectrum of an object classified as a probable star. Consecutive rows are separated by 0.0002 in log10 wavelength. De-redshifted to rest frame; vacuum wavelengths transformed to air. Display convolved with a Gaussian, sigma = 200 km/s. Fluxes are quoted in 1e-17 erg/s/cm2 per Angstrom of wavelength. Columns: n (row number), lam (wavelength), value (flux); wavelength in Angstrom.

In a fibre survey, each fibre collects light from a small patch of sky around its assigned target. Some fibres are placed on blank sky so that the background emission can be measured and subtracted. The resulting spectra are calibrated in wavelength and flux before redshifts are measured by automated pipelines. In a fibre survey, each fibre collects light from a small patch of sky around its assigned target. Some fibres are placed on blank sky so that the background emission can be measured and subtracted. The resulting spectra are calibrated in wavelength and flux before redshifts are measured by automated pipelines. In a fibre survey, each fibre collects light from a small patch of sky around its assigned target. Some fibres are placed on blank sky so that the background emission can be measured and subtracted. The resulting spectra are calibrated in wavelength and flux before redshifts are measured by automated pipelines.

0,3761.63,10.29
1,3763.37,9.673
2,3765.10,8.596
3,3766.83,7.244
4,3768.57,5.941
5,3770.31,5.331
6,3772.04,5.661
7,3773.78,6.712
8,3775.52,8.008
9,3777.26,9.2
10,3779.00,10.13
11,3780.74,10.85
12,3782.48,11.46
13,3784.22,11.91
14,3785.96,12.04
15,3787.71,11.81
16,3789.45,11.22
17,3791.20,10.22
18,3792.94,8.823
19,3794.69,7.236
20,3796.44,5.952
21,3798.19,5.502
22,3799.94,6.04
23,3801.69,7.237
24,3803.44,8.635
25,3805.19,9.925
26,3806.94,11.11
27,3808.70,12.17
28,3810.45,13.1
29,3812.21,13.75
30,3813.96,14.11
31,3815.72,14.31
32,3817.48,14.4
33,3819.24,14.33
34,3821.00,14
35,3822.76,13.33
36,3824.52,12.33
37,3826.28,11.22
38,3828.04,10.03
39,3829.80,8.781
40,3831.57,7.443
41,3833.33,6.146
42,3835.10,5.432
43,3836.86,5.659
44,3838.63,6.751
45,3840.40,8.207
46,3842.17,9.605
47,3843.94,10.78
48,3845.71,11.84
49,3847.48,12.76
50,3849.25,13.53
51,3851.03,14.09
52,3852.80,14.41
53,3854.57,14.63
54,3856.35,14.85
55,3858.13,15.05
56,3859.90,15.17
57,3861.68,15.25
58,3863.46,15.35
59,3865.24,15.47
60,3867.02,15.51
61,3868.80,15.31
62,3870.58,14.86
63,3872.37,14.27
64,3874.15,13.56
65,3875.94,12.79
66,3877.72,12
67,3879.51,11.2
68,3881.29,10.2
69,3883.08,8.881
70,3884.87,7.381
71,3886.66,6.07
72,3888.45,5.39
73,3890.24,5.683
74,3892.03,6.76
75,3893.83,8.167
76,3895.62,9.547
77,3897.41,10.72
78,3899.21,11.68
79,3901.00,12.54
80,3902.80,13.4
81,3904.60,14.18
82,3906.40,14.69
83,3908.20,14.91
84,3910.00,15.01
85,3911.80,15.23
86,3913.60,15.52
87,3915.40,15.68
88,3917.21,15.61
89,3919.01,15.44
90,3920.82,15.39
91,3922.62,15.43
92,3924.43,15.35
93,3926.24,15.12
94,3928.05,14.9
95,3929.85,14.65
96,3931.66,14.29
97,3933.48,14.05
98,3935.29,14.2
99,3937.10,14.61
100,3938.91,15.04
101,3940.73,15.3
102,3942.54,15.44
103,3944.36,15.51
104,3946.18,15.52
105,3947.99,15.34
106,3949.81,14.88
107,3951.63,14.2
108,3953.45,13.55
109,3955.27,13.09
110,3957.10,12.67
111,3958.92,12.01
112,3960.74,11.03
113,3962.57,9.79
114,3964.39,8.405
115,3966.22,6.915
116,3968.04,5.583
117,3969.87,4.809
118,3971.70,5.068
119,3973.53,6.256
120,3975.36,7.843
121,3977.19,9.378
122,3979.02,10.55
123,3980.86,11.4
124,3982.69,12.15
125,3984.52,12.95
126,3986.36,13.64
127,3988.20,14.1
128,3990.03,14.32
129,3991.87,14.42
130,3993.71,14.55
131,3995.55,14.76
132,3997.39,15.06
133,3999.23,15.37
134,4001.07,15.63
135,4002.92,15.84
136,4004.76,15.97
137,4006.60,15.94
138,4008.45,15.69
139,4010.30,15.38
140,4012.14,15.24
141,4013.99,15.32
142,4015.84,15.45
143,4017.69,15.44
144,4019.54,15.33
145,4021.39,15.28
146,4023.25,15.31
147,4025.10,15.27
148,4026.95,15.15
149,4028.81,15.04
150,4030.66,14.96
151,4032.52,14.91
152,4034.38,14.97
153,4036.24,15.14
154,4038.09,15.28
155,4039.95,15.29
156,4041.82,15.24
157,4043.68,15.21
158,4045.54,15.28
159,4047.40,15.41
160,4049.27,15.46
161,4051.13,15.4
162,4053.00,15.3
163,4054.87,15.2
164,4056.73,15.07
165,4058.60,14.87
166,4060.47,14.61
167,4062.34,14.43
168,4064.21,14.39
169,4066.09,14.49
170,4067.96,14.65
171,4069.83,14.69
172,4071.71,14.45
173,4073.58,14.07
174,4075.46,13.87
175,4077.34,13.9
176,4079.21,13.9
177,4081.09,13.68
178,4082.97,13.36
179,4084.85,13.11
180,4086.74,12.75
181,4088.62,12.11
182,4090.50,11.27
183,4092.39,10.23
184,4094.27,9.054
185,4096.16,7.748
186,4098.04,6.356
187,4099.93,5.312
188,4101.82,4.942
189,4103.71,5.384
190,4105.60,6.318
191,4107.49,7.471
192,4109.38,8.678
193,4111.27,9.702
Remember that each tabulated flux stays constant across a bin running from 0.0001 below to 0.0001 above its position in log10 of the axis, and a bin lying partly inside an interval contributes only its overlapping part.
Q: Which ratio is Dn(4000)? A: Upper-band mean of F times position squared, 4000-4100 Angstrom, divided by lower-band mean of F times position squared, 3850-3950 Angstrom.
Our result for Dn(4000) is 1.1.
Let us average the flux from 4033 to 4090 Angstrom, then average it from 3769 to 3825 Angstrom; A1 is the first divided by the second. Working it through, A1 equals 1.41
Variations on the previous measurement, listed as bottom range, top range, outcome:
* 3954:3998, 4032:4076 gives 1.37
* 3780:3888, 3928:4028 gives 1.17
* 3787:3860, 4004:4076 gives 1.40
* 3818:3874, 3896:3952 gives 1.20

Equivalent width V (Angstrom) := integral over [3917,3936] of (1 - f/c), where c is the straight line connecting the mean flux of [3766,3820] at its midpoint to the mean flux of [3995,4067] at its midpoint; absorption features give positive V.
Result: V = -3.1 Angstrom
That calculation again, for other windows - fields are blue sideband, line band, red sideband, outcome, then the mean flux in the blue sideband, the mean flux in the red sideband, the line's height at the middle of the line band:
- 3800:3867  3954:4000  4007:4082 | 9.6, 11.7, 15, 13.9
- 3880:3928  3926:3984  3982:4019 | 6.6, 12.1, 14.9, 13.6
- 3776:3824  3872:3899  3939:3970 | 5.0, 10.8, 12.3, 11.6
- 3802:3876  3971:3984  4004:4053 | 4.8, 12.2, 15.3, 14.5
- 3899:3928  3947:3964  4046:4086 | 2.2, 14.8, 14.5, 14.7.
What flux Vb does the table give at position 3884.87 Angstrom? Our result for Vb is 7.381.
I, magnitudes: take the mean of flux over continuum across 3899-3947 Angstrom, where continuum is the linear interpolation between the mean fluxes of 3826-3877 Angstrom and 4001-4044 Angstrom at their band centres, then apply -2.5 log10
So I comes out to -0.11 mag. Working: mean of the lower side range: 12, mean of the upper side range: 15.3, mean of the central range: 14.8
